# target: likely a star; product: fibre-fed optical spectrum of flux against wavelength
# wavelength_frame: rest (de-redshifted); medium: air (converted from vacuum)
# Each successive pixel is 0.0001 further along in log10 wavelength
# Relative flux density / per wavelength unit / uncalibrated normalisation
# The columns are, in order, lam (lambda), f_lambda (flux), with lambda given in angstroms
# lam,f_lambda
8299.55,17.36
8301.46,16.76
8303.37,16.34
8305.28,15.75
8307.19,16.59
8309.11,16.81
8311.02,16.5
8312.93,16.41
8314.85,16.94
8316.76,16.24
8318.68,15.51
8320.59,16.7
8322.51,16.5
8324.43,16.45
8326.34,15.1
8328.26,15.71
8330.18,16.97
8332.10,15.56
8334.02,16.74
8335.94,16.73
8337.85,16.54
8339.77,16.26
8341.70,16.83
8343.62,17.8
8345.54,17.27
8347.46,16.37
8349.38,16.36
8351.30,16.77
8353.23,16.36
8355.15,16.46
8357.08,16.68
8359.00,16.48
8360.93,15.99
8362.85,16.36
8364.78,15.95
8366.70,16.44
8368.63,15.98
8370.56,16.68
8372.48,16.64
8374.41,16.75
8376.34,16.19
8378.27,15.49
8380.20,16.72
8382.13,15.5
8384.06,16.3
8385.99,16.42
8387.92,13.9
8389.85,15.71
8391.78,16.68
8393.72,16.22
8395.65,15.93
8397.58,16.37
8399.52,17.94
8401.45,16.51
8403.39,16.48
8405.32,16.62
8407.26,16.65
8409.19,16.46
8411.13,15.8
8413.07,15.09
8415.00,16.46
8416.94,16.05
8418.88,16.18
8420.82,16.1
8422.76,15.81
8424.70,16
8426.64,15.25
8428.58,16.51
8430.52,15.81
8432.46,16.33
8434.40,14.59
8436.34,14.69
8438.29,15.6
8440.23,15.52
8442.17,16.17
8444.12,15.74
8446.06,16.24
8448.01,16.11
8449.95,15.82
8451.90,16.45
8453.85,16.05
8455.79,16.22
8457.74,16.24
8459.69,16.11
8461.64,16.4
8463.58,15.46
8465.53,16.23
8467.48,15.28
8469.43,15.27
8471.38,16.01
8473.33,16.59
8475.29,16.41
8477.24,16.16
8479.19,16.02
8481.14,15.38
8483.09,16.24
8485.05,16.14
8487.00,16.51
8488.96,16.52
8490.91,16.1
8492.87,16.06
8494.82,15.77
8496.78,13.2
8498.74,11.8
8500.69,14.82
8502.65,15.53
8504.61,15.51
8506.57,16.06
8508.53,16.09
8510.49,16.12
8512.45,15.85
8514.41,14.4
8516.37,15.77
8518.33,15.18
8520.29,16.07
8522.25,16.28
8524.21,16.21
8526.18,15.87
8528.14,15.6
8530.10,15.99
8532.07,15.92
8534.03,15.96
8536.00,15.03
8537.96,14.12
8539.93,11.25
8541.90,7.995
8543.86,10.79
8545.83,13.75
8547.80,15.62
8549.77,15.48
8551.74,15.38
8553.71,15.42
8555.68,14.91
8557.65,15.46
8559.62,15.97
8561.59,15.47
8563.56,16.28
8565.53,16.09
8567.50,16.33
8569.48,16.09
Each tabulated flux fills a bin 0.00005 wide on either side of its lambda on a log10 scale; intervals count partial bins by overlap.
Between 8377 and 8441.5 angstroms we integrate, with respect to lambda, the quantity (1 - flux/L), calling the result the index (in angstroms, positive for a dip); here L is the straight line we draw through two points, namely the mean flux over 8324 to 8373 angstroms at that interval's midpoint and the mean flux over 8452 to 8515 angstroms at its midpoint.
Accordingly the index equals 0.5 angstroms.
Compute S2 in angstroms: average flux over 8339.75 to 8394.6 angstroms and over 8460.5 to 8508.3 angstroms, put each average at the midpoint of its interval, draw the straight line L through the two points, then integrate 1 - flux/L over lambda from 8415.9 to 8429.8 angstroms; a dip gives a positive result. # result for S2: 0.0 angstroms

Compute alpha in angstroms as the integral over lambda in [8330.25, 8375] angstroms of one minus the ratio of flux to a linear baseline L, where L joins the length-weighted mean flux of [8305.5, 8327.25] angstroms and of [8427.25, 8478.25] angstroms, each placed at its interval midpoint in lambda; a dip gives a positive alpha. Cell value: -0.86 angstroms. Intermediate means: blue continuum 16.3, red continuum 15.9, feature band 16.5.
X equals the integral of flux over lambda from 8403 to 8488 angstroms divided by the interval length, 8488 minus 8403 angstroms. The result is 16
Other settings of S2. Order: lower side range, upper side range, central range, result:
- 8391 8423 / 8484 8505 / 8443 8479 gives -0.9 angstroms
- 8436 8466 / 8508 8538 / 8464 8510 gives 0.6 angstroms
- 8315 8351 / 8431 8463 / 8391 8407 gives -0.5 angstroms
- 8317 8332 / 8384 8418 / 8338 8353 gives -0.6 angstroms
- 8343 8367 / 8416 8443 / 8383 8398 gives 0.2 angstroms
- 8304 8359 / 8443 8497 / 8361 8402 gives 0.2 angstroms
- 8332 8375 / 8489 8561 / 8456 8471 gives -0.3 angstroms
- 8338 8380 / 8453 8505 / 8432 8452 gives 0.3 angstroms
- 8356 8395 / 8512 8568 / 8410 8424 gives -0.1 angstroms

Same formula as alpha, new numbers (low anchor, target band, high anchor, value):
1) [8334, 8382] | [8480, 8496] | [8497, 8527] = -0.5 angstroms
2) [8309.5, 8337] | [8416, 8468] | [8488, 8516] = -0.9 angstroms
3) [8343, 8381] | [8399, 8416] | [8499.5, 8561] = -0.4 angstroms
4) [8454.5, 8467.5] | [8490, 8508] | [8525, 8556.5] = 0.3 angstroms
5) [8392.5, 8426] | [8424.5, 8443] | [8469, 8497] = 0.6 angstroms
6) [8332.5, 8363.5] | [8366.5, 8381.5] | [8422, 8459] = 0.1 angstroms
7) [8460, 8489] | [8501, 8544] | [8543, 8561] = 0.9 angstroms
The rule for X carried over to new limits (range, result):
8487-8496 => 16.1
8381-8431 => 16.1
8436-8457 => 15.9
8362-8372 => 16.3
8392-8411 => 16.5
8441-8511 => 15.8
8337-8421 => 16.3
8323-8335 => 16.1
